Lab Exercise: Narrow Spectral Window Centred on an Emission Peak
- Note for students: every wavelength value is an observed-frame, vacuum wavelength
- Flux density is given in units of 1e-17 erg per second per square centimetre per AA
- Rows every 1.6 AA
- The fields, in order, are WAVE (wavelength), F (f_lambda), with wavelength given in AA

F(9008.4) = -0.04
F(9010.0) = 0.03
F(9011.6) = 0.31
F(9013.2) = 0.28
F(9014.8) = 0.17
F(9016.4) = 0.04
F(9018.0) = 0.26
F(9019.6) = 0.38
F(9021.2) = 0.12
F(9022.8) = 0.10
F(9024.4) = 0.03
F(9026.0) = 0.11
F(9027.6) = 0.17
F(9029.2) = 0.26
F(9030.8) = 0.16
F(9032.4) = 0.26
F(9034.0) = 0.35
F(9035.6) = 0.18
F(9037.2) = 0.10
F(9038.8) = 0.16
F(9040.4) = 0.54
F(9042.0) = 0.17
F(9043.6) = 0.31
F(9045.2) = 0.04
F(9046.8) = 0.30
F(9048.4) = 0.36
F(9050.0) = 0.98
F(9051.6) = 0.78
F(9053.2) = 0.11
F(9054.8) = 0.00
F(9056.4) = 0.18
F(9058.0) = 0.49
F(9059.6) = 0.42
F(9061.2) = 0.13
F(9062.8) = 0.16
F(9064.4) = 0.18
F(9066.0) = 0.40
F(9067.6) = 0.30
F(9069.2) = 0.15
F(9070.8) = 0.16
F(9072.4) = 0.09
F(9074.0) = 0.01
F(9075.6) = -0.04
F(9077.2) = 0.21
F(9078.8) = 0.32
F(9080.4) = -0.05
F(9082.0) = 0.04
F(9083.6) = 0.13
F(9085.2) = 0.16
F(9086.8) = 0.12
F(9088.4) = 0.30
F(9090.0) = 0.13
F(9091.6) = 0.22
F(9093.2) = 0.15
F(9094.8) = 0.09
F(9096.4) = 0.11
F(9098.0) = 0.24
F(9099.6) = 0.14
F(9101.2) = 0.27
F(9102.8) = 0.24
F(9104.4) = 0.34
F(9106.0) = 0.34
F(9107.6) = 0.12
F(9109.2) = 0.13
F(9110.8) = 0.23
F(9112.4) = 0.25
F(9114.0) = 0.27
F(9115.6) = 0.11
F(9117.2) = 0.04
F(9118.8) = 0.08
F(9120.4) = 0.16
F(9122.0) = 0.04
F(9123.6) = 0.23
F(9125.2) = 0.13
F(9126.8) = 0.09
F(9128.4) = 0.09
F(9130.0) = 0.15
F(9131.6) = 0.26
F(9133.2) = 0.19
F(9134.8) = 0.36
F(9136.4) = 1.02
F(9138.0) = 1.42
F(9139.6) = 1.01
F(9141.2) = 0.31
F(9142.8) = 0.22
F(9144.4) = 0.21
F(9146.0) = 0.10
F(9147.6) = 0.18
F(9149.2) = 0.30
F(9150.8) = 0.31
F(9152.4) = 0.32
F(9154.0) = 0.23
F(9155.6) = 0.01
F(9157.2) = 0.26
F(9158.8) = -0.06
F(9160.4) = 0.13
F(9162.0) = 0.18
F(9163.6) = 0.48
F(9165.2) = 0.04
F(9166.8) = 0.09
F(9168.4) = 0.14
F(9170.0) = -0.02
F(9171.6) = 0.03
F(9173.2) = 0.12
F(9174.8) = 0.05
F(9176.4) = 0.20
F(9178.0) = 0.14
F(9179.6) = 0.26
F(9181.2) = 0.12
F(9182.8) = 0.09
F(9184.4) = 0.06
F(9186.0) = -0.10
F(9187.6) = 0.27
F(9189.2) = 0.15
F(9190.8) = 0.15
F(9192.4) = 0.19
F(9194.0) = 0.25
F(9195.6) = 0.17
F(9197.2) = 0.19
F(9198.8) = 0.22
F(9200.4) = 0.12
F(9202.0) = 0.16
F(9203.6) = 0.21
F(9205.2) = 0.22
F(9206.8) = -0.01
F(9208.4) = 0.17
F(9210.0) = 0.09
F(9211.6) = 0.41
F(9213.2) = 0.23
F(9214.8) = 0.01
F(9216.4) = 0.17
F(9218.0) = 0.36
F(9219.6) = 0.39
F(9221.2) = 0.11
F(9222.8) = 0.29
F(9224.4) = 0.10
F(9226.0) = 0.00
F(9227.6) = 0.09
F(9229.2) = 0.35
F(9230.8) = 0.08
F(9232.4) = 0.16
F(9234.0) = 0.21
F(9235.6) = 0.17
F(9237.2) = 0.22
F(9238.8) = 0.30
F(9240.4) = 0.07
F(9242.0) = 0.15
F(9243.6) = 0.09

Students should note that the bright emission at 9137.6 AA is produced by [O III]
